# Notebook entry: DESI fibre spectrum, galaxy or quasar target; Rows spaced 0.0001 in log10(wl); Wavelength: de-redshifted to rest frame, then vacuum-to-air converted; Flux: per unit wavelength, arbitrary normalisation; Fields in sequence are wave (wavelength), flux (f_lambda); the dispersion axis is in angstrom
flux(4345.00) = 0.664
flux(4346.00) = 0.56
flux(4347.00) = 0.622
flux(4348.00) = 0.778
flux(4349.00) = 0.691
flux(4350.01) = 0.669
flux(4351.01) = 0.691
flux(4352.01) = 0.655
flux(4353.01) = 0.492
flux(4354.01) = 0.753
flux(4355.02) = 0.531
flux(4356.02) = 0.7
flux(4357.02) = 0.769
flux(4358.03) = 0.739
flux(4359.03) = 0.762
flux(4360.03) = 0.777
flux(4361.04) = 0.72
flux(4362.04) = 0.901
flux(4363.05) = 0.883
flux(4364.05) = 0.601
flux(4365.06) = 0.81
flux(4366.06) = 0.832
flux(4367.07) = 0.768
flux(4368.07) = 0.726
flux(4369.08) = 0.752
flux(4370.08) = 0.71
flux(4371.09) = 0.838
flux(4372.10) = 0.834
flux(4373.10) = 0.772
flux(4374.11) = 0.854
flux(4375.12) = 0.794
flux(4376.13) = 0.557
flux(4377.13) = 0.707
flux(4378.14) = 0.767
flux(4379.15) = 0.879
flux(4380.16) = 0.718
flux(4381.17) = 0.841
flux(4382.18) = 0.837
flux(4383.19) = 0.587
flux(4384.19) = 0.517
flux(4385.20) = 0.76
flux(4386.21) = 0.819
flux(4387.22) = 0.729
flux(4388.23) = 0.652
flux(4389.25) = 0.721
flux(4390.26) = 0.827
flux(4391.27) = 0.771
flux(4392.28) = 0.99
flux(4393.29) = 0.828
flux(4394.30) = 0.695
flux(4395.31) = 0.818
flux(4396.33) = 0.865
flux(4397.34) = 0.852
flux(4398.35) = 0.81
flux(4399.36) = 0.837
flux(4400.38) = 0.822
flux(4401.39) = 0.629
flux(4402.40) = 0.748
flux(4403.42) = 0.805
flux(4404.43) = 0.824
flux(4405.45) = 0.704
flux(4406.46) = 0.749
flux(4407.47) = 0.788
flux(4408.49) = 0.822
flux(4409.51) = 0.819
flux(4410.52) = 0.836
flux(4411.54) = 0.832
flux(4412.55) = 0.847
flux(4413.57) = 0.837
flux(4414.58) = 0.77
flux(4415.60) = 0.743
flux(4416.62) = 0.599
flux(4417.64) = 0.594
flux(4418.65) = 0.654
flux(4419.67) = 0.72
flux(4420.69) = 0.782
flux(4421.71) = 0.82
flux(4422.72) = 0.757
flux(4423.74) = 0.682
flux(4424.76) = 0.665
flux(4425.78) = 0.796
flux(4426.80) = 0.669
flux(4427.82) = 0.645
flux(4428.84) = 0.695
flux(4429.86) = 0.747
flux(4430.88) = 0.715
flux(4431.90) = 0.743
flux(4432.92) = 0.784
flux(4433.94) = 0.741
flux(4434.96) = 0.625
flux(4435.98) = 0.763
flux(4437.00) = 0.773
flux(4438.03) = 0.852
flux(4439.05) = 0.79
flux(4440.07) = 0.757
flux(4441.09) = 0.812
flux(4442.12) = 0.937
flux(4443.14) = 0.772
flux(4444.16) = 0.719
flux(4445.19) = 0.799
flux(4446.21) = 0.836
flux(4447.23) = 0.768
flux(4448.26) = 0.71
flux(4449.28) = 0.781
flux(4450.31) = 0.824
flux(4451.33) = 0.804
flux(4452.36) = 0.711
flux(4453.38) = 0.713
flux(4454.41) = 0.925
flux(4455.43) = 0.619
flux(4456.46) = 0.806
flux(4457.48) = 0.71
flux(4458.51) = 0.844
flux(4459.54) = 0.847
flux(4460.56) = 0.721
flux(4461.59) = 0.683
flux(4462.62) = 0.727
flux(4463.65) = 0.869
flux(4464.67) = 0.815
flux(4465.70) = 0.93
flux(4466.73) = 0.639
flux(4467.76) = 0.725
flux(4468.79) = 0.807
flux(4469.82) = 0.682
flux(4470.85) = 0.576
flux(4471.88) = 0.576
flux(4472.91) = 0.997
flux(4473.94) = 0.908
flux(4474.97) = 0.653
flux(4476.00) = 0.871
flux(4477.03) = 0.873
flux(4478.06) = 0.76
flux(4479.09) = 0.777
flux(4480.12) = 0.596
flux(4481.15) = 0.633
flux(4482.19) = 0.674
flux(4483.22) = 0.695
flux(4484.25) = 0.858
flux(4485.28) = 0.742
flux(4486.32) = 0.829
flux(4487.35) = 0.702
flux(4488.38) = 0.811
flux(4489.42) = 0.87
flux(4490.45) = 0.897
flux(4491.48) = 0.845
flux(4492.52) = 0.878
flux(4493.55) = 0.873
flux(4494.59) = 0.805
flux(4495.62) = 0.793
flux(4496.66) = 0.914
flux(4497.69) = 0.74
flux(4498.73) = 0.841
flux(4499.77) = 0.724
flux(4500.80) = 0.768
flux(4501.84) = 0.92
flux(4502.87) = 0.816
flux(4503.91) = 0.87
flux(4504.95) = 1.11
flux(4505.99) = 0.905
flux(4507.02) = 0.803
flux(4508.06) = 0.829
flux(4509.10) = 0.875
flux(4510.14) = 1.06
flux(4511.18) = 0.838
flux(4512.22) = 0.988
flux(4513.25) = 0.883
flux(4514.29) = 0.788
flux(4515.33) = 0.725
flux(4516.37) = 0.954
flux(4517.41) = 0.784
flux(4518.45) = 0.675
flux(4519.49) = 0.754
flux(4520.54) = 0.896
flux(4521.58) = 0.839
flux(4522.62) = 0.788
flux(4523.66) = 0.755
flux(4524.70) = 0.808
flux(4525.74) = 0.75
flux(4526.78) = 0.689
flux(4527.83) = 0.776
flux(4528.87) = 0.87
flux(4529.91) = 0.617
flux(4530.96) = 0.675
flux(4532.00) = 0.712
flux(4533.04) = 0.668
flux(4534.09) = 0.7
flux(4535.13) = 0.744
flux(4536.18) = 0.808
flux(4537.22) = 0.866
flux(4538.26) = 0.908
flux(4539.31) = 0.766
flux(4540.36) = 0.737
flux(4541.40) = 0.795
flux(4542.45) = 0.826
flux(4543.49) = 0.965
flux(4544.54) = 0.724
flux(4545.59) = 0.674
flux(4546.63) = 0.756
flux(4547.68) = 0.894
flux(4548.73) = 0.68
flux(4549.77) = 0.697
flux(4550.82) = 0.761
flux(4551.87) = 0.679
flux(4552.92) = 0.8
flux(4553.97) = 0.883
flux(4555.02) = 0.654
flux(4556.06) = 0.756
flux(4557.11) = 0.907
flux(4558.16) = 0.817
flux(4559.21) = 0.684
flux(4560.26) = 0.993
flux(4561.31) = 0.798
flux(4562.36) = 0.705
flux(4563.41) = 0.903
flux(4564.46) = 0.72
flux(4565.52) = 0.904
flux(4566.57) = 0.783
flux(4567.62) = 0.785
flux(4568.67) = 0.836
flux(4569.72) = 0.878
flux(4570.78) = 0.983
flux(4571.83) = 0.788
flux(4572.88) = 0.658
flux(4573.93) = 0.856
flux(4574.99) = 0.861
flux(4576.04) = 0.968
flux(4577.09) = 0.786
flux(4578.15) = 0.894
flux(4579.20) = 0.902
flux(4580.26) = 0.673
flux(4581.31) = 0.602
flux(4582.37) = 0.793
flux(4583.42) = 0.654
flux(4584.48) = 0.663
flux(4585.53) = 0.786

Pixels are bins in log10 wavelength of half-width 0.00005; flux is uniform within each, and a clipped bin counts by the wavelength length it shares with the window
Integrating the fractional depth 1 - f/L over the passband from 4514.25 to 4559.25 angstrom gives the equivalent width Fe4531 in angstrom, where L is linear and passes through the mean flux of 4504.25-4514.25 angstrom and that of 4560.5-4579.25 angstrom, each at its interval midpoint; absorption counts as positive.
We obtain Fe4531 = 5.3 angstrom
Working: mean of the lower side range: 0.914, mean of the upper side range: 0.834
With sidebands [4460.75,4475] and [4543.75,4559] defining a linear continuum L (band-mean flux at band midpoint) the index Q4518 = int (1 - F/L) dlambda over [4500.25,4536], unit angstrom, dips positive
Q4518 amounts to -2.4 angstrom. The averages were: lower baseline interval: 0.759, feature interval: 0.812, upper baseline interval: 0.765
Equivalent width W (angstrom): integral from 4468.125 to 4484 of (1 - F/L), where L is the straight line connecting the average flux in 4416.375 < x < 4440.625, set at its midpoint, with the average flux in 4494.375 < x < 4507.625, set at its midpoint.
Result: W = 1.3 angstrom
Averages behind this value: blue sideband 0.725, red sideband 0.848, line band 0.74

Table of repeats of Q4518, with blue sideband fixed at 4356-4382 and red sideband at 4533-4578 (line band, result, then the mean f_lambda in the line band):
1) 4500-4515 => -1.7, 0.885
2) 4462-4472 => 0.6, 0.74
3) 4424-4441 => 1.0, 0.736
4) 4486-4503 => -0.7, 0.826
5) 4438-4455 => -0.2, 0.793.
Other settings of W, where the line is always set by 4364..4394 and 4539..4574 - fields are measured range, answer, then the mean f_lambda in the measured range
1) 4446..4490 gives 0.8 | 0.765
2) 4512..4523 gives -0.5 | 0.821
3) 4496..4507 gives -1.0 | 0.857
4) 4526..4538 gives 0.7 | 0.743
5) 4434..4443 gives -0.1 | 0.785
